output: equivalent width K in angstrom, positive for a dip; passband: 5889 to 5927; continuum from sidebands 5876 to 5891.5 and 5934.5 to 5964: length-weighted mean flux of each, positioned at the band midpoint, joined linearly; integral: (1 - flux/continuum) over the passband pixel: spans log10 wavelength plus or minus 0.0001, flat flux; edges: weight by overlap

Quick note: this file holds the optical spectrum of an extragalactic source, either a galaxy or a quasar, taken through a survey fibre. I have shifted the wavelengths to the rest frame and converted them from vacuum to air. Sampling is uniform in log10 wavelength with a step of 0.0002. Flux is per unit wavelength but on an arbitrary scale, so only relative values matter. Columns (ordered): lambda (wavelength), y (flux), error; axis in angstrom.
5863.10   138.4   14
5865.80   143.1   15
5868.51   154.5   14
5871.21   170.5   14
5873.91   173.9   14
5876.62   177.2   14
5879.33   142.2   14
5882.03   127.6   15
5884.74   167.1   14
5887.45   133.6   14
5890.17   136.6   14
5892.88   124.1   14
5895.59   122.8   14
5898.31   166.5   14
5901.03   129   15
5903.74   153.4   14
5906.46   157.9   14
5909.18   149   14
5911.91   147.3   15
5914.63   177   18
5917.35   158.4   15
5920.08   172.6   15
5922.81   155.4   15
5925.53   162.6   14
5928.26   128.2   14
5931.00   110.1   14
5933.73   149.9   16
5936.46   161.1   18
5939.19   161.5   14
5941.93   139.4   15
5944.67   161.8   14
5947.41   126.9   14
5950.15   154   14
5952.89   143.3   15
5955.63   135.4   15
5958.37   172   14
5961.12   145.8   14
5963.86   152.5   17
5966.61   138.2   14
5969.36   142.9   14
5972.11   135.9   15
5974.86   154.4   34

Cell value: -0.9 angstrom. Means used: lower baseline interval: 146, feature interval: 151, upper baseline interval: 150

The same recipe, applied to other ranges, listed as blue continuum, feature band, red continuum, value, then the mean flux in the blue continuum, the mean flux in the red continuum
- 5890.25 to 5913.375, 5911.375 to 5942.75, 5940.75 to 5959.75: -1.44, 144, 148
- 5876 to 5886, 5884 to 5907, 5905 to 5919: 1.85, 152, 158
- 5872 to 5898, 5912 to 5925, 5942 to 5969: -1.51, 146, 147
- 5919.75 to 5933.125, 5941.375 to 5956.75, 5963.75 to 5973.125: -0.15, 144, 141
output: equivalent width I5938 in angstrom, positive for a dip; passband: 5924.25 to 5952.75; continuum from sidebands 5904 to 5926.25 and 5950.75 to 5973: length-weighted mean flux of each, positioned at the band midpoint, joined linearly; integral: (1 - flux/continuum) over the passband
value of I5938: 1.4 angstrom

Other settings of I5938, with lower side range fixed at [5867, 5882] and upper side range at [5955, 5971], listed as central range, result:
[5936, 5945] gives -0.2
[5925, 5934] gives 1.1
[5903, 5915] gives 0.0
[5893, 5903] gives 1.2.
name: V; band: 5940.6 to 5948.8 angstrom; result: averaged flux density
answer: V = 143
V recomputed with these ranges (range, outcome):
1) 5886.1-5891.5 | 135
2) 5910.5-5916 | 162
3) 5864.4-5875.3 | 160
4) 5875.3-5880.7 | 160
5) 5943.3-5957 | 144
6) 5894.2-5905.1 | 143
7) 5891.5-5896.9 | 124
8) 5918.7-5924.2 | 164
